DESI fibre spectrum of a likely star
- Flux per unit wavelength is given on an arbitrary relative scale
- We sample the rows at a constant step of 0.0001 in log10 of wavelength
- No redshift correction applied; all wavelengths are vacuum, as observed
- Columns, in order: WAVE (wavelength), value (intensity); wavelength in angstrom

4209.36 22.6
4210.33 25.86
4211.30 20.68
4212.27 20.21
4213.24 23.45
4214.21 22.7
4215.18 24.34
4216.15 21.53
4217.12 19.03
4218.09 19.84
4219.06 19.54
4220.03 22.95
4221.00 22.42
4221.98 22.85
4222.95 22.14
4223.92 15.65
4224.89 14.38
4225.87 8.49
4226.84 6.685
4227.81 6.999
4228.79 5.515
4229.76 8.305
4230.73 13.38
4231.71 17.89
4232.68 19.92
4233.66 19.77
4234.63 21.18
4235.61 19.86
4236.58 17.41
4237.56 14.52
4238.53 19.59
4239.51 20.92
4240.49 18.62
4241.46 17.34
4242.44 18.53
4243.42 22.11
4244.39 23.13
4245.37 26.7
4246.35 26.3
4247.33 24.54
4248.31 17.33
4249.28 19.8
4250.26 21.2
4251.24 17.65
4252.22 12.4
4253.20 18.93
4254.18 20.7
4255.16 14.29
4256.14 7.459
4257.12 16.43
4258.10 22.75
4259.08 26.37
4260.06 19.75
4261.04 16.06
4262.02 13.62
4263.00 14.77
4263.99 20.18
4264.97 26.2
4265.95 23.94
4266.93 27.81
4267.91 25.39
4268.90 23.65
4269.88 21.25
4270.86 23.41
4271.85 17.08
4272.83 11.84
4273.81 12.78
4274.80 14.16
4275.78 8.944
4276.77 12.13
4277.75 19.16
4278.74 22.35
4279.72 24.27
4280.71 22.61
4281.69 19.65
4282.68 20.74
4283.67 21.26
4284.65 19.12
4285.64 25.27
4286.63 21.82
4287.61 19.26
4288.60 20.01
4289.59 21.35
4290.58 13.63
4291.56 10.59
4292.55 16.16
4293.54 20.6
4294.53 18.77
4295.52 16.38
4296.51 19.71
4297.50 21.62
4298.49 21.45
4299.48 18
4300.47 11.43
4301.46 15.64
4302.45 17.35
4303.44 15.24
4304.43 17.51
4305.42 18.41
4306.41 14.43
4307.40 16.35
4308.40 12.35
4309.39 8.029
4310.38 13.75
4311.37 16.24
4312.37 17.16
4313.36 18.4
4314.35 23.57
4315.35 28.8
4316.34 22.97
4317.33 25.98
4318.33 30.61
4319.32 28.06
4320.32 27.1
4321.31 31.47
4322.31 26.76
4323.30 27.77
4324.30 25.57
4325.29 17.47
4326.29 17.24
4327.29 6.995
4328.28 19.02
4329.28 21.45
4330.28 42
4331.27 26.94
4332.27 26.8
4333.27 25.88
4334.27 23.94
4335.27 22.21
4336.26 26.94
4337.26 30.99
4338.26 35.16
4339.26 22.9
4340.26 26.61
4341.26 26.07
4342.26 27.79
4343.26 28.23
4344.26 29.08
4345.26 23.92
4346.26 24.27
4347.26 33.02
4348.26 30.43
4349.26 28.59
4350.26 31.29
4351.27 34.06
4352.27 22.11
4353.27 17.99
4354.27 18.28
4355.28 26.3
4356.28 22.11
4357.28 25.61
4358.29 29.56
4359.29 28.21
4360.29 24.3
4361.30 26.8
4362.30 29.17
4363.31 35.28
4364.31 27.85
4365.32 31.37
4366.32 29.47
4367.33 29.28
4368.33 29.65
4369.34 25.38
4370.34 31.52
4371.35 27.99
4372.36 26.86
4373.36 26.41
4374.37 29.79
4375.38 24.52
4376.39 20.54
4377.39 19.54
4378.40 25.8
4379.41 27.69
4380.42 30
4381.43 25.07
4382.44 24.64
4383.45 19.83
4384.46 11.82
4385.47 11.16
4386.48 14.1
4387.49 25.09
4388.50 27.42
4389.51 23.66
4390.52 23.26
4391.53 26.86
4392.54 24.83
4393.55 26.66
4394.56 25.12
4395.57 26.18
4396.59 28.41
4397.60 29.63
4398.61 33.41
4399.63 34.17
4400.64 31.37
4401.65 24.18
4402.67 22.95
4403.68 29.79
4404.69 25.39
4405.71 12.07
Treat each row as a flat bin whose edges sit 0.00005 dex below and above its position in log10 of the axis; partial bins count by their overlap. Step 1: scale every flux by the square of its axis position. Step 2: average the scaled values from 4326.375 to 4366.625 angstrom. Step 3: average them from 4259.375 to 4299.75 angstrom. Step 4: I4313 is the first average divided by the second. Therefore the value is 1.43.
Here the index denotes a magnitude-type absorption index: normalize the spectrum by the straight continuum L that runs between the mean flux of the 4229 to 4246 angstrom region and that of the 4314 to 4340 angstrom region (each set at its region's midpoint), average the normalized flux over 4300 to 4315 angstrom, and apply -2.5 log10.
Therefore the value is 0.45 mag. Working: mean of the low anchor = 18.6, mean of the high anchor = 25.6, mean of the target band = 15.9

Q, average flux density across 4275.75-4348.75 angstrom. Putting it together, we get 21.7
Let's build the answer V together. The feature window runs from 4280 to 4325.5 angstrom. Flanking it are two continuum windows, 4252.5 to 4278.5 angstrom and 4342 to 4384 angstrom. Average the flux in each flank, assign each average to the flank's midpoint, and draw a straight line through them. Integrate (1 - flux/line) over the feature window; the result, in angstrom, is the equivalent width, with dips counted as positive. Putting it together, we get 3.6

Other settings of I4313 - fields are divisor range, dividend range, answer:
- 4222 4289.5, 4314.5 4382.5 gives 1.50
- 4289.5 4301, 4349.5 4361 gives 1.51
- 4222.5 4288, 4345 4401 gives 1.50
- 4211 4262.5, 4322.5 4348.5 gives 1.46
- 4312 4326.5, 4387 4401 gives 1.15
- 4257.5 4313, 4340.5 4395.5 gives 1.46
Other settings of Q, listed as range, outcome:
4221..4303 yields 18.3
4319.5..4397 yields 25.7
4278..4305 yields 19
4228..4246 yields 17.9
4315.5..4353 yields 26.4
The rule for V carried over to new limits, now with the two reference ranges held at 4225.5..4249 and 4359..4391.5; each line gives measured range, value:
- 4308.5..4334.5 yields -0.7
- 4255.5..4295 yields 1.0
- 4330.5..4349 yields -3.3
